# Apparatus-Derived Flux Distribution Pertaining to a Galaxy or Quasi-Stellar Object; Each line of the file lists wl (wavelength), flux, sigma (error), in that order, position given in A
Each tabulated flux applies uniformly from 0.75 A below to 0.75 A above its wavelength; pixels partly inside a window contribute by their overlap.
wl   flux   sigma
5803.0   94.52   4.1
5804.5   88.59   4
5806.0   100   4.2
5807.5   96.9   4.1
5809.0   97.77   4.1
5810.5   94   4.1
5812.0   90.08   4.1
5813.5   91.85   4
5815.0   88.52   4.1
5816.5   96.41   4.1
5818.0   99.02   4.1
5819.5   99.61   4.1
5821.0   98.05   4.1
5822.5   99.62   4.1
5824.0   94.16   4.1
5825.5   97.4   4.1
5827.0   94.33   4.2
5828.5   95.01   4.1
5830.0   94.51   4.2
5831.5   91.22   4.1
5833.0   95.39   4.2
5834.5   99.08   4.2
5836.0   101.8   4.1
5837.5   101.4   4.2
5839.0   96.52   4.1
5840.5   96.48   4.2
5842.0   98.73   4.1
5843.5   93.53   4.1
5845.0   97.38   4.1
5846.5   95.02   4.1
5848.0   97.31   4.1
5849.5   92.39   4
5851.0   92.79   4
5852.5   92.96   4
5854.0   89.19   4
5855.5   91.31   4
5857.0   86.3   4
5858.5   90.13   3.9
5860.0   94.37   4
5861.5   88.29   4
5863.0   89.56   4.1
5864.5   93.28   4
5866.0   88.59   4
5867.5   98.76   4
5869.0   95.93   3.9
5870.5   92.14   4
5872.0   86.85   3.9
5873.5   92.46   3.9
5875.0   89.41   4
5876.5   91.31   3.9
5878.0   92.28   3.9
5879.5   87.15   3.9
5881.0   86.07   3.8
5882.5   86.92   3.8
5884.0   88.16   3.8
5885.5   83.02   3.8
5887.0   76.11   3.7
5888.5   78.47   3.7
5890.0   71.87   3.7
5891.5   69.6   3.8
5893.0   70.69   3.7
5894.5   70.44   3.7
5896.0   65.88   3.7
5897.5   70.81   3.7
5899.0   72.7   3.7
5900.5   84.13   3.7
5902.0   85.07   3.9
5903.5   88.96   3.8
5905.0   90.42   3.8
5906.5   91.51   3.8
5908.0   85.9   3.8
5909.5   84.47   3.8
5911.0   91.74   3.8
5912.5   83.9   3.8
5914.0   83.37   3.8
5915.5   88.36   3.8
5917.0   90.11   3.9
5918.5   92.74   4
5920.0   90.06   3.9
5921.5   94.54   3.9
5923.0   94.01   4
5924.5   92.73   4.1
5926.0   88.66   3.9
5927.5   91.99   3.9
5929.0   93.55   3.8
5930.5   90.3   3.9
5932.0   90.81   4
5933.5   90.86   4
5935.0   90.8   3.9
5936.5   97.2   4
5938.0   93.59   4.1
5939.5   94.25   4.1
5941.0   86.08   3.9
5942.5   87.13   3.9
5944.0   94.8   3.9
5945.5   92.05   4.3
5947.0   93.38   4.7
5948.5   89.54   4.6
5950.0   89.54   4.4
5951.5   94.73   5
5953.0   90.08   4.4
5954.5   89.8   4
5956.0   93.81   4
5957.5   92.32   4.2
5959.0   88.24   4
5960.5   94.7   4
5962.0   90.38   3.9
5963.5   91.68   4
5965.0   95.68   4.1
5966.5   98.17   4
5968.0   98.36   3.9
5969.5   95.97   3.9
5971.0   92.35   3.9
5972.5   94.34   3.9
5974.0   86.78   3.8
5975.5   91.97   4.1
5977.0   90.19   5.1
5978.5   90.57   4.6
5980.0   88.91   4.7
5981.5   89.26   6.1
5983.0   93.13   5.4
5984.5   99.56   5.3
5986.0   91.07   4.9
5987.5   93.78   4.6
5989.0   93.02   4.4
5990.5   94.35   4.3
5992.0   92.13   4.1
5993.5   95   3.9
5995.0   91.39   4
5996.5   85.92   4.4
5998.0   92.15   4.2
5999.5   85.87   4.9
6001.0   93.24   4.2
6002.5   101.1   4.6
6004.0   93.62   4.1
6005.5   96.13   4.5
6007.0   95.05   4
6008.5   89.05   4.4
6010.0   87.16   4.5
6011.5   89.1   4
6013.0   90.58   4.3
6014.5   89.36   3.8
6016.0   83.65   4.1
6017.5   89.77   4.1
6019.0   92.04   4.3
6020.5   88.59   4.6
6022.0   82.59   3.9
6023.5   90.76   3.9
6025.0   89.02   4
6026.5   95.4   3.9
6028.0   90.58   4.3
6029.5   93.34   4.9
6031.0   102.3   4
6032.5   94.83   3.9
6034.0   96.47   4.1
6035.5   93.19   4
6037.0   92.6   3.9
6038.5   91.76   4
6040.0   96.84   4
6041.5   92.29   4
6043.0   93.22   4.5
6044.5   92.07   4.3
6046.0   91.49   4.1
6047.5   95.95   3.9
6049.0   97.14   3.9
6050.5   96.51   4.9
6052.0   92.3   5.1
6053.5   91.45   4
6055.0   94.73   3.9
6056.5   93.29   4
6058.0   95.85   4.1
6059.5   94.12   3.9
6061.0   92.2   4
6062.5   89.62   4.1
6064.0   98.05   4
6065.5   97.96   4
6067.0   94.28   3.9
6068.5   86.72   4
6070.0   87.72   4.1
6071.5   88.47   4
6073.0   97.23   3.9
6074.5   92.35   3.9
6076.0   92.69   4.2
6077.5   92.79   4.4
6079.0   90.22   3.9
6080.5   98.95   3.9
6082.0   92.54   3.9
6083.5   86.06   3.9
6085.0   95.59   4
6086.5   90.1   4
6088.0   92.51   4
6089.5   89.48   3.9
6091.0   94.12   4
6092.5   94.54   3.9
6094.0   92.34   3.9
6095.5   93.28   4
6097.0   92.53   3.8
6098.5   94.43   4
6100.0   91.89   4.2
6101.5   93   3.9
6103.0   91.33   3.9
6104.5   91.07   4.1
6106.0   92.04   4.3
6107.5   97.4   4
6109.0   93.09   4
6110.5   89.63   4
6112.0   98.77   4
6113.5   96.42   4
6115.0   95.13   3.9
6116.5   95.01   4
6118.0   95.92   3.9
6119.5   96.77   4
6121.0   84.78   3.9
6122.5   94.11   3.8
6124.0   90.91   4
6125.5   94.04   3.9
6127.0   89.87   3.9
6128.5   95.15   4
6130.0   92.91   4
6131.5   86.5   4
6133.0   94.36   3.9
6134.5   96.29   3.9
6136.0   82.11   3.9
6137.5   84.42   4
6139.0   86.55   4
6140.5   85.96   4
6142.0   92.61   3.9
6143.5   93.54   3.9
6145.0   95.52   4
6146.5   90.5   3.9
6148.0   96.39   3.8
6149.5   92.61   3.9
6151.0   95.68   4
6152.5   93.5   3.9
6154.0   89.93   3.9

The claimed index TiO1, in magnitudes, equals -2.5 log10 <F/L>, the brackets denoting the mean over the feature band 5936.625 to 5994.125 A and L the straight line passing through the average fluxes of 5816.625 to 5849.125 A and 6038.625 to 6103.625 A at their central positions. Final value 0.03 mag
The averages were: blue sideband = 96.9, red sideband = 93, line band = 92.4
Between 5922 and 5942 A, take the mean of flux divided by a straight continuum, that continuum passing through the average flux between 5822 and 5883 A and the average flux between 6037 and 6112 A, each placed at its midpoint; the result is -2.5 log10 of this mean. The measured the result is 0.02 mag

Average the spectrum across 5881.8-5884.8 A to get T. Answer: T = 87.5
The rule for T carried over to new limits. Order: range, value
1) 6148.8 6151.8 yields 94.2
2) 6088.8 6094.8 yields 92.7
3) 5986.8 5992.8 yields 93.3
